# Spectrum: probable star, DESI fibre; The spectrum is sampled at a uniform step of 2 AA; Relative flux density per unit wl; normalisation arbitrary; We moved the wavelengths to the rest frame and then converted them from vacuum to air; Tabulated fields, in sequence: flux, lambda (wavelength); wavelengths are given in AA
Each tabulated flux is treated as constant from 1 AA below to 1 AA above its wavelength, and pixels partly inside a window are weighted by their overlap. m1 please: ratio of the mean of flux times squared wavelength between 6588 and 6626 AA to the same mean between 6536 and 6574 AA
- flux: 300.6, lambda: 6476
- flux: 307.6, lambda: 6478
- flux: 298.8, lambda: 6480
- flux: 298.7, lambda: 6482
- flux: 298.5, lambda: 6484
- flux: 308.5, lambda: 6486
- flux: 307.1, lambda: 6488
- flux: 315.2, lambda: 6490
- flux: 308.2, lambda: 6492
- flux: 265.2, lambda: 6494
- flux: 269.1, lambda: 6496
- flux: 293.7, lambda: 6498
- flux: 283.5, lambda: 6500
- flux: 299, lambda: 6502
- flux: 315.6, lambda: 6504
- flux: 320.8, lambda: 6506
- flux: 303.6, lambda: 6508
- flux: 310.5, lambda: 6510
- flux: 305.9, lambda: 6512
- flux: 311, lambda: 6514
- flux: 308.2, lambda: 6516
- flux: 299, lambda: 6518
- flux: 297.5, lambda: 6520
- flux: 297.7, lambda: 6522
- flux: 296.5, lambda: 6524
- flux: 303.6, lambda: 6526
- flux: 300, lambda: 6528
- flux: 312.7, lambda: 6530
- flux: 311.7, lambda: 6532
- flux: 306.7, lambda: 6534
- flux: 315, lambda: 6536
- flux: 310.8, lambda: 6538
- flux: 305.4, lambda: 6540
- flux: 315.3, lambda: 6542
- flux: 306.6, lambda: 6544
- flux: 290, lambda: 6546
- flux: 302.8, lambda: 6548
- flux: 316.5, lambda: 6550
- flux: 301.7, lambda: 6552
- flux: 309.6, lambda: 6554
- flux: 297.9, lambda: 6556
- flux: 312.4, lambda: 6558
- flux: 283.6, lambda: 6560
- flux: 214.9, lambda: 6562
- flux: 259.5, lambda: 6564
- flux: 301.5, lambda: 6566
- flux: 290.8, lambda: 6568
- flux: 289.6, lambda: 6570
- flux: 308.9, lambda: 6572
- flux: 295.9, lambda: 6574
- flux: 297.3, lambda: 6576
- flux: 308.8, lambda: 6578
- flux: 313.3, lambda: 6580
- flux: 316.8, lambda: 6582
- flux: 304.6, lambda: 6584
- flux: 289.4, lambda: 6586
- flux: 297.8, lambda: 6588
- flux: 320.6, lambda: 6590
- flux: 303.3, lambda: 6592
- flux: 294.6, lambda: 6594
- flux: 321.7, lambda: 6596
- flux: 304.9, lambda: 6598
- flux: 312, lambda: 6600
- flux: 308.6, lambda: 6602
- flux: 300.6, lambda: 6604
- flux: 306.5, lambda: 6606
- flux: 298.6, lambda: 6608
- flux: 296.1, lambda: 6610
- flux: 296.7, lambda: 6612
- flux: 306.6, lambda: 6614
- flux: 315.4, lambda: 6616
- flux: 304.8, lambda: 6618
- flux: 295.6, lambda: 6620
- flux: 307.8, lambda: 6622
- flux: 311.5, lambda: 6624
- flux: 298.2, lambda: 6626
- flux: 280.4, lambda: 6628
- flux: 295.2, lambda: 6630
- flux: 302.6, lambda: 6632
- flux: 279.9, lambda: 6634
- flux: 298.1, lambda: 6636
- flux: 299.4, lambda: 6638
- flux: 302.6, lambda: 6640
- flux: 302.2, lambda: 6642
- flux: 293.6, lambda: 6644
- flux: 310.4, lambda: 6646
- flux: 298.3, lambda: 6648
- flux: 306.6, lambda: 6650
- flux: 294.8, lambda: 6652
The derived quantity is 1.0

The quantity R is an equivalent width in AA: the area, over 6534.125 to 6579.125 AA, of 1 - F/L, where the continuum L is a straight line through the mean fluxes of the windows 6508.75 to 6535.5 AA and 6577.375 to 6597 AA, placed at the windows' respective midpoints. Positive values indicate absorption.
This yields 1.3 AA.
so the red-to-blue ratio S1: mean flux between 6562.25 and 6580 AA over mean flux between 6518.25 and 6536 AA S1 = 0.96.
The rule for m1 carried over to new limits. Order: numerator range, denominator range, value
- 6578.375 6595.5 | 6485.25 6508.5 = 1.05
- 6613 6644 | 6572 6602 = 0.99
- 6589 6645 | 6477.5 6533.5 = 1.04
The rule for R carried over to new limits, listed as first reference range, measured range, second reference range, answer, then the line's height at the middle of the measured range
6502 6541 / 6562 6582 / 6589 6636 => 0.7 AA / 304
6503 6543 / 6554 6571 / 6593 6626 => 1.3 AA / 306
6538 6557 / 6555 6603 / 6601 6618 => 1.0 AA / 305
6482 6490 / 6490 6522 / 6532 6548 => 0.6 AA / 306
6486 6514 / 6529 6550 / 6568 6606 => -0.4 AA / 302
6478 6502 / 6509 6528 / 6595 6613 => -0.3 AA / 298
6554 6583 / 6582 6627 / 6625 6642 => -1.6 AA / 294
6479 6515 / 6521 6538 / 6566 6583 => -0.2 AA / 302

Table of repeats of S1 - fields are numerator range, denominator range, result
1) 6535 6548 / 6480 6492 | 1.01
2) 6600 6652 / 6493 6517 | 1.01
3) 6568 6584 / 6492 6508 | 1.03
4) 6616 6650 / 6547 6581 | 1.02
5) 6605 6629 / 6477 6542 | 1.00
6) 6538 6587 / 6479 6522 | 0.99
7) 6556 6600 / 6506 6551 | 0.97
